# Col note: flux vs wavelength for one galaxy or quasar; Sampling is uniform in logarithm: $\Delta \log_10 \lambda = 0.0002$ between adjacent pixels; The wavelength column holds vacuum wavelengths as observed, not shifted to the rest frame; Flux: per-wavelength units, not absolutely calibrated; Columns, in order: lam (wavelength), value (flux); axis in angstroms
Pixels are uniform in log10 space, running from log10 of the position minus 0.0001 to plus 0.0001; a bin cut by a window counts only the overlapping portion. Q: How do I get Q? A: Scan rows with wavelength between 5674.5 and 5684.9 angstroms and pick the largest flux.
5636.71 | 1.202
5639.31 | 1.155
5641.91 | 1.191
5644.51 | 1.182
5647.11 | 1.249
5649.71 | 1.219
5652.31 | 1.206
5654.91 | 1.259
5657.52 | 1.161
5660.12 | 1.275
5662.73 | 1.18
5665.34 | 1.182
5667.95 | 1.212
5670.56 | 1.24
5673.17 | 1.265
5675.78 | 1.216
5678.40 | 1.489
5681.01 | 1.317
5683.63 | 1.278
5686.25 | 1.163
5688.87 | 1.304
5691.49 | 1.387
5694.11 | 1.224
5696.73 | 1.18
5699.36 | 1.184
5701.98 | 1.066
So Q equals 1.489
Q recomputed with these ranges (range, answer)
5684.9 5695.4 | 1.387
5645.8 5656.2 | 1.259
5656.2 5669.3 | 1.275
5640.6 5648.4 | 1.249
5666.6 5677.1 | 1.265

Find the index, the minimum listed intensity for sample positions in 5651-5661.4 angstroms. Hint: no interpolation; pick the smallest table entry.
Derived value 1.161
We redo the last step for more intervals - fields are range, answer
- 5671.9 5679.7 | 1.216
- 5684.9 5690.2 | 1.163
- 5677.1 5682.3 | 1.317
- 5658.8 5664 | 1.18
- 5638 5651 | 1.155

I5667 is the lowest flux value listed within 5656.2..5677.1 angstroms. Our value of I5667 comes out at 1.161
